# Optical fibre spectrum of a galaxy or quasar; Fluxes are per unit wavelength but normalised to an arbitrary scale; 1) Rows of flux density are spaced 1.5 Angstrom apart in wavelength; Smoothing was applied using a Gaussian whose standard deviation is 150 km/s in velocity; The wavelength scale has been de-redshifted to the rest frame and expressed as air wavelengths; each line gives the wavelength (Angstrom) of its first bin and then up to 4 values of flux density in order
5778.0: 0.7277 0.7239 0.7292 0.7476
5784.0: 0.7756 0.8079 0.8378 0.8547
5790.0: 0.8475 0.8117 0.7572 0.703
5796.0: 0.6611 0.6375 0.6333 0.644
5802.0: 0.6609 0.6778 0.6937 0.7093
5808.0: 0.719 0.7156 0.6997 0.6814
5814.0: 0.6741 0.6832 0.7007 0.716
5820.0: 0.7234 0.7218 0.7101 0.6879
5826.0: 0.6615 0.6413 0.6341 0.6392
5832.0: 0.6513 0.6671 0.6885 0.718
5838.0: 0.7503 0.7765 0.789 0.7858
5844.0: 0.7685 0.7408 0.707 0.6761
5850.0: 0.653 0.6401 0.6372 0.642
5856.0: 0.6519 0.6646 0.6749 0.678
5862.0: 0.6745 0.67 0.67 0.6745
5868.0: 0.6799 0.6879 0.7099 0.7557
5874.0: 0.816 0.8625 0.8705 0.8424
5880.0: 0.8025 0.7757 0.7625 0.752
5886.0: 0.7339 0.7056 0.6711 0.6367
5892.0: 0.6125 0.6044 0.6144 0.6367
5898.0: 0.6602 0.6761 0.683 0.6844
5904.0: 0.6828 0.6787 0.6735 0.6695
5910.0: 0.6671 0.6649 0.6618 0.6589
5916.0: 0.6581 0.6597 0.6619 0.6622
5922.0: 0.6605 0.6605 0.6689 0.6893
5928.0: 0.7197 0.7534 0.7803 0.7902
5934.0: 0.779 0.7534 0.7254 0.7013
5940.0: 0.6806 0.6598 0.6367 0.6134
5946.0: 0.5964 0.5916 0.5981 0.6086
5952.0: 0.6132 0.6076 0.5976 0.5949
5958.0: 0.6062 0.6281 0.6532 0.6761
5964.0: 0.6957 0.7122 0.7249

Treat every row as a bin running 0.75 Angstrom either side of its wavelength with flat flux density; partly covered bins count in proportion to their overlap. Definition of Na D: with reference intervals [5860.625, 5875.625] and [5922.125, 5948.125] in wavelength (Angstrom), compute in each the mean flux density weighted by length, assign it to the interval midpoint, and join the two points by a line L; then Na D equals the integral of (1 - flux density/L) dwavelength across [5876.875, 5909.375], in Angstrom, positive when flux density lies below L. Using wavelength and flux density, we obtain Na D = 0.4 Angstrom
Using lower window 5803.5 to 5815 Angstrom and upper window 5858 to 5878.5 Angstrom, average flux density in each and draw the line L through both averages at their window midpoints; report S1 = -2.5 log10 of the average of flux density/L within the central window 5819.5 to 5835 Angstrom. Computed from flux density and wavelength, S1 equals 0.05 mag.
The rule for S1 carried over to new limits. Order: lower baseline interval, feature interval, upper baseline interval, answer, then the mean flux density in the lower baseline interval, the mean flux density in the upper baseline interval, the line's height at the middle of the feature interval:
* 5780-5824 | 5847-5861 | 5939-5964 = 0.046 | 0.722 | 0.626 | 0.688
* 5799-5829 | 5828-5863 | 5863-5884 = 0.050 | 0.688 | 0.757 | 0.724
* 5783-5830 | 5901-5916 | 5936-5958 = -0.030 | 0.712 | 0.631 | 0.653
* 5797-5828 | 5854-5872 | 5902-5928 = 0.005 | 0.686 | 0.67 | 0.678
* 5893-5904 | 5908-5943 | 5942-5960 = -0.105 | 0.655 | 0.608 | 0.631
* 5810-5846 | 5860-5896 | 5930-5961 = -0.053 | 0.704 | 0.659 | 0.685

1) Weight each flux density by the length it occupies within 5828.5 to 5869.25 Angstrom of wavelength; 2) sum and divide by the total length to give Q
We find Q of 0.689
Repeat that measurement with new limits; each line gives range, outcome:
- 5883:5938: 0.686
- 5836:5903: 0.708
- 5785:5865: 0.702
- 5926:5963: 0.666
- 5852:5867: 0.663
